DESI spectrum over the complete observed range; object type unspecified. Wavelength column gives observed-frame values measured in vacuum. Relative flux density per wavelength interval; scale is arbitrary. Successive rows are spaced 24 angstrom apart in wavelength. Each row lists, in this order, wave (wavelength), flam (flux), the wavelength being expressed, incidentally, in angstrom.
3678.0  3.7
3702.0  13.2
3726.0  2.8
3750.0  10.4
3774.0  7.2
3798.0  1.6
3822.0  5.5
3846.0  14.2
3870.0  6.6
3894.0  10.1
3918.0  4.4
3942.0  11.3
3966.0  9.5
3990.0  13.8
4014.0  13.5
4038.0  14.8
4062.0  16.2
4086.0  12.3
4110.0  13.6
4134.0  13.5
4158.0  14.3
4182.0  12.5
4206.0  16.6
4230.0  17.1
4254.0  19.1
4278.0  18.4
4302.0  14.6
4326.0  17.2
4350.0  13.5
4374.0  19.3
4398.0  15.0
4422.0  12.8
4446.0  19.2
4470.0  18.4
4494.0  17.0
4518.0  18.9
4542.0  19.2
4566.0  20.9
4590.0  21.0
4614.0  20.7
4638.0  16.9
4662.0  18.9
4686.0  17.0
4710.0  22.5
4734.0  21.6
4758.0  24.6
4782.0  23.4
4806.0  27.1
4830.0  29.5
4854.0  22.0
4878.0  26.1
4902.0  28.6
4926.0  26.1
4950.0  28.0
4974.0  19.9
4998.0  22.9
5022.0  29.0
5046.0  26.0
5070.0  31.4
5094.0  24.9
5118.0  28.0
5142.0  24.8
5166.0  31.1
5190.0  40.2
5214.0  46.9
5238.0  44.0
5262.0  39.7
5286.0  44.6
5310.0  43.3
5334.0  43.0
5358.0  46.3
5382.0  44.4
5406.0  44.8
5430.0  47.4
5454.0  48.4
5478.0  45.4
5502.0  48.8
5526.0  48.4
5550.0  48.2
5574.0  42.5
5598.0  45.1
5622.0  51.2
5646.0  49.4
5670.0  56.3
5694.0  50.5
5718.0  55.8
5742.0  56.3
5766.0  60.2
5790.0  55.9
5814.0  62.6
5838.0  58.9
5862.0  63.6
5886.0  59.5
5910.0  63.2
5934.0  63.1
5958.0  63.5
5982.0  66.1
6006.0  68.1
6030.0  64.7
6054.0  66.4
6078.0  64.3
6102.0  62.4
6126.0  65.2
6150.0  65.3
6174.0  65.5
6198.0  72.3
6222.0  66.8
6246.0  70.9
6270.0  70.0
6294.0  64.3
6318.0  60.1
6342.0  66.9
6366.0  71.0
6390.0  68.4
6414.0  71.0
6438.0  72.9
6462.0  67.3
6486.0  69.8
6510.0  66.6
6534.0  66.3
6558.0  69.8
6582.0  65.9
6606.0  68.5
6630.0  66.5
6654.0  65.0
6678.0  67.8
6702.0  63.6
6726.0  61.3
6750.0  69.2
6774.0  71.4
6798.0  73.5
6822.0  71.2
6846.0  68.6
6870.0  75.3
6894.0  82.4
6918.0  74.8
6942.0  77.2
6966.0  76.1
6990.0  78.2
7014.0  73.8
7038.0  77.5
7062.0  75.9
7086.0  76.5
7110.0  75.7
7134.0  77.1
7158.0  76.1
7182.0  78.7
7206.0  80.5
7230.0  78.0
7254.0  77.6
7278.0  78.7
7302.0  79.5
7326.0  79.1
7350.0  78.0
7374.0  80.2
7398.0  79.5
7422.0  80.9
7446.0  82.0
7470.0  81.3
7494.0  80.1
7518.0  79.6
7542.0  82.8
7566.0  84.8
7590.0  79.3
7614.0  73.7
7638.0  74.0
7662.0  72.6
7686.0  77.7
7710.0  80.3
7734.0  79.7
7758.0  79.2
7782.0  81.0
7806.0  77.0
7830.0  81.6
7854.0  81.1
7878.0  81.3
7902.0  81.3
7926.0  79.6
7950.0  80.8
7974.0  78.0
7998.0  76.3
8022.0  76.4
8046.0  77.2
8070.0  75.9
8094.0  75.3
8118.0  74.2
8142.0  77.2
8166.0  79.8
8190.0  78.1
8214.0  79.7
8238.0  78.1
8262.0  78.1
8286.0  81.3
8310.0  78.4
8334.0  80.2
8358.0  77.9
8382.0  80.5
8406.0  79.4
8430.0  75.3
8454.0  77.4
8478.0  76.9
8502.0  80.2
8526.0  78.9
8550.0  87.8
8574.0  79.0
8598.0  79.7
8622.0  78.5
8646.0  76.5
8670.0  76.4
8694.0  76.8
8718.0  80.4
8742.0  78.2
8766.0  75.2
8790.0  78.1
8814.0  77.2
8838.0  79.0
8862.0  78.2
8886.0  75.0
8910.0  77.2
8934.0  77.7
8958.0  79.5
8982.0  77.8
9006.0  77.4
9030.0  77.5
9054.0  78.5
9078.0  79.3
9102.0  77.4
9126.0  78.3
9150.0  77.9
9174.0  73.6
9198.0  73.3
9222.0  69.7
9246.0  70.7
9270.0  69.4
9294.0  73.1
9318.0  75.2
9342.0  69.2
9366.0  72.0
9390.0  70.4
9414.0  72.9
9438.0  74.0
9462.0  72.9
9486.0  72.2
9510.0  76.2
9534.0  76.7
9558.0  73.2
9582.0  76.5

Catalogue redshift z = 0.30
